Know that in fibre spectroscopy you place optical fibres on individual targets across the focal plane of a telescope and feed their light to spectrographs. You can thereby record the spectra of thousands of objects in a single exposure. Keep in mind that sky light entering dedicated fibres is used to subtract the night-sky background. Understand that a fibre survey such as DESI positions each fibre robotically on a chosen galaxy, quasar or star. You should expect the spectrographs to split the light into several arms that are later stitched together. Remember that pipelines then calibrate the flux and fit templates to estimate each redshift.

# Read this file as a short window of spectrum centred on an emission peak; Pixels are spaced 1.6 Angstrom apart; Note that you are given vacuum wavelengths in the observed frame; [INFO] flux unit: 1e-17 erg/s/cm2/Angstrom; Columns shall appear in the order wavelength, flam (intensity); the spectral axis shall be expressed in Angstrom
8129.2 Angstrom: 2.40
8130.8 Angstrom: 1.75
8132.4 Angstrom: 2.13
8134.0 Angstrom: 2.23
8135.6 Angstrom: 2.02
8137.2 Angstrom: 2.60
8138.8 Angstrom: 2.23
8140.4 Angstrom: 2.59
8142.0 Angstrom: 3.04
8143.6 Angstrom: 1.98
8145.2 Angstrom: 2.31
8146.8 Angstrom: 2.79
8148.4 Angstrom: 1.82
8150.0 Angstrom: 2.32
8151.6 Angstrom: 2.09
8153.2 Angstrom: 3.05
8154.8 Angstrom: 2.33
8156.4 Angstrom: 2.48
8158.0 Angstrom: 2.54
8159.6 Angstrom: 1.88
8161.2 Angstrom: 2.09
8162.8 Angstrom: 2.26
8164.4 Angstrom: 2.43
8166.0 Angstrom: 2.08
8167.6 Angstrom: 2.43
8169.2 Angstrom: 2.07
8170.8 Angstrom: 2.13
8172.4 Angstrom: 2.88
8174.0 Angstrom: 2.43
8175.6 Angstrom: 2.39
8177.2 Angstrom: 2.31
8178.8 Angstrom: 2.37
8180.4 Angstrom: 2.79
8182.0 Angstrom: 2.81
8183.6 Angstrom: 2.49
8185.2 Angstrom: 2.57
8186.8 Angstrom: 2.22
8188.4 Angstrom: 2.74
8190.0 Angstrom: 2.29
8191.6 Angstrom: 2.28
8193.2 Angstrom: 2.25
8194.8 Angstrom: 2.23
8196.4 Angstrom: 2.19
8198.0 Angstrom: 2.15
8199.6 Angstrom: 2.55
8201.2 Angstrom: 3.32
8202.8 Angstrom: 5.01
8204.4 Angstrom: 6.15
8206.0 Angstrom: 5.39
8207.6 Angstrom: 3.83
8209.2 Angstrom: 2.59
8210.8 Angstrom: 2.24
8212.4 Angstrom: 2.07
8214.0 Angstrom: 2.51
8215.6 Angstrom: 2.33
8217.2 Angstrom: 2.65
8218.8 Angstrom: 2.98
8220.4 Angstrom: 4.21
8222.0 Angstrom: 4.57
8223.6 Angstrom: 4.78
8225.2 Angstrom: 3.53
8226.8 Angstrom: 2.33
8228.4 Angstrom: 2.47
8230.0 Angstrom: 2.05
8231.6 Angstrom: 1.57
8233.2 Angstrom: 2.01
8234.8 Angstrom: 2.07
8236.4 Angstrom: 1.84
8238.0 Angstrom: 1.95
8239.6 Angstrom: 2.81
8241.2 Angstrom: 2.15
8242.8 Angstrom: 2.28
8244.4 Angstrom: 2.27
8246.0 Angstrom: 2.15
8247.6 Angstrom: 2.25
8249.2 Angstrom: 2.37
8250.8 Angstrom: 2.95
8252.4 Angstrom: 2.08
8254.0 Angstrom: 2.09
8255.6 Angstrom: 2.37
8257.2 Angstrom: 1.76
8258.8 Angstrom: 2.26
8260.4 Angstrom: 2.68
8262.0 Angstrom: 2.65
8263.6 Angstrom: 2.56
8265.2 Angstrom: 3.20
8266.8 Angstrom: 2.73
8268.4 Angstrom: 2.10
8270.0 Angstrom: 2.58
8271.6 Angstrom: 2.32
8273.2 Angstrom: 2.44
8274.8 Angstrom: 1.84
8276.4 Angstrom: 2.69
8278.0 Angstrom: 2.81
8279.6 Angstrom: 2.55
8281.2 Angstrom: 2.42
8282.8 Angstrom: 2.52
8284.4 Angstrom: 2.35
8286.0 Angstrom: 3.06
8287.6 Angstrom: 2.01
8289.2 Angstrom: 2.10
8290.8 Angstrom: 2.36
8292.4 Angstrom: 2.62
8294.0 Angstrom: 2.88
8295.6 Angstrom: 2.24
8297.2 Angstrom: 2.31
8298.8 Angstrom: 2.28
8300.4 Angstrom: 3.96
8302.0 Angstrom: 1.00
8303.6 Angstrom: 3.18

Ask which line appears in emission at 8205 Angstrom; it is [S II] 6716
